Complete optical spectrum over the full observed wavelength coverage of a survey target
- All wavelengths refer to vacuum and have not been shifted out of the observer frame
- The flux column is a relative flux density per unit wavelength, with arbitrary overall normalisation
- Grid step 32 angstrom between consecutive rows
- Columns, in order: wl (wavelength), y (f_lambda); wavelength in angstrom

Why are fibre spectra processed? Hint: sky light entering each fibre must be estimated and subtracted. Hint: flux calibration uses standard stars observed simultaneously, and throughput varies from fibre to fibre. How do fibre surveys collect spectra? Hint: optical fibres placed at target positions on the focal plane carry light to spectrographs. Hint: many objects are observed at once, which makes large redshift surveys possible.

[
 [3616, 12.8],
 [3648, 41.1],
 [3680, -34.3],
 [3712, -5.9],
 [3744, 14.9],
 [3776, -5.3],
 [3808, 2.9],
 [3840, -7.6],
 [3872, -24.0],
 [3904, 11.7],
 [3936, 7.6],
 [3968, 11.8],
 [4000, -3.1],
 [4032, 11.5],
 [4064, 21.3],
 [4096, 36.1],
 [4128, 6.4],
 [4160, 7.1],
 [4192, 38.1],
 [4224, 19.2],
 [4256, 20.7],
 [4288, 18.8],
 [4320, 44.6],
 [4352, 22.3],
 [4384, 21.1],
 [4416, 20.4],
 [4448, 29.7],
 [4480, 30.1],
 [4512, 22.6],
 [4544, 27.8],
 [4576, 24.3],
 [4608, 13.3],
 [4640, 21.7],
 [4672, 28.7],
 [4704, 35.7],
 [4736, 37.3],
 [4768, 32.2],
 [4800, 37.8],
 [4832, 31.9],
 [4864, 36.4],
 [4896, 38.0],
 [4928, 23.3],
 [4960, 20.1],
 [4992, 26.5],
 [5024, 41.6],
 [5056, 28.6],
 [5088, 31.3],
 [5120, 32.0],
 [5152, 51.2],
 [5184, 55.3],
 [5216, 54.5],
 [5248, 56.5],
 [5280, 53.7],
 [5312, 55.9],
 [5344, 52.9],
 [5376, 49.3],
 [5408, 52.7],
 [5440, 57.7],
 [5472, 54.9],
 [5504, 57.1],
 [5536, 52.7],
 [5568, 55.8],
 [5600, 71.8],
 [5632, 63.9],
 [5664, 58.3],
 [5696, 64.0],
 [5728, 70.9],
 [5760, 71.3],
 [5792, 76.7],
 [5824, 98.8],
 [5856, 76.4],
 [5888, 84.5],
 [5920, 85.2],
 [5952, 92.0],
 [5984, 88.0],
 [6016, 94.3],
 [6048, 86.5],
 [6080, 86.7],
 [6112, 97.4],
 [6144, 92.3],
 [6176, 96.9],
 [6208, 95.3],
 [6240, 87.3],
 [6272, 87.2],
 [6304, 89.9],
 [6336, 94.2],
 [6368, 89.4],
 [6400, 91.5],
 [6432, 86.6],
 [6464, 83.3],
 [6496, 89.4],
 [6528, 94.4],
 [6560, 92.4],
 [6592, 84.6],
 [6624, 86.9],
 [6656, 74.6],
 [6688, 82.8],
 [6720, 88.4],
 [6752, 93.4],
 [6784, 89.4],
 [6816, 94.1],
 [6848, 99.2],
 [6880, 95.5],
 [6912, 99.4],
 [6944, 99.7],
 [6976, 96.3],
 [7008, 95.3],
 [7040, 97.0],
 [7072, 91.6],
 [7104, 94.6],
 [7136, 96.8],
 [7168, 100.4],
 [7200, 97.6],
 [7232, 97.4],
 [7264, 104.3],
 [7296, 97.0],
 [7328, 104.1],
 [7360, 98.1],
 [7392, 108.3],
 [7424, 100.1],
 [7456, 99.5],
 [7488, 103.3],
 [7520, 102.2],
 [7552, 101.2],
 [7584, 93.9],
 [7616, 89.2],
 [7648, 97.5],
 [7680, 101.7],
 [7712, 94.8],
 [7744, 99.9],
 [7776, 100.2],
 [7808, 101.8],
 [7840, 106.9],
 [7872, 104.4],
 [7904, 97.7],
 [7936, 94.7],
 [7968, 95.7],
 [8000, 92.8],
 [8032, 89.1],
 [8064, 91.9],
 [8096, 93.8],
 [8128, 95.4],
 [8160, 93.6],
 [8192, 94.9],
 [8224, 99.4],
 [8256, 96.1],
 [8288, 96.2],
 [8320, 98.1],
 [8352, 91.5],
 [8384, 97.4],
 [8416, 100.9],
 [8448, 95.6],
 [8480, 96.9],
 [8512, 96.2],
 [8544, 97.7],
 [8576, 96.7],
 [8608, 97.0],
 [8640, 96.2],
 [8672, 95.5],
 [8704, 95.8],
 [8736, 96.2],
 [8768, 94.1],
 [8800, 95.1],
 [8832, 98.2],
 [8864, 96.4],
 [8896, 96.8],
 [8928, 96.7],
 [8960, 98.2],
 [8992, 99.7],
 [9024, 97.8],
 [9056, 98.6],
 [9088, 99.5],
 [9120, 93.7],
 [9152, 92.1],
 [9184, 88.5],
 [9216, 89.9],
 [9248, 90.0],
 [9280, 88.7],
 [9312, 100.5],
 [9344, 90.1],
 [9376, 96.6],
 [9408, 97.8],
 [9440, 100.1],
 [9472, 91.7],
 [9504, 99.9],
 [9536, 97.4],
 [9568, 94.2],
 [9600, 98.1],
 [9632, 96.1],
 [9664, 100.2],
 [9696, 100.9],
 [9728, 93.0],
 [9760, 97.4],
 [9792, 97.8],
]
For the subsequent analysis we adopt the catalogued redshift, 0.29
